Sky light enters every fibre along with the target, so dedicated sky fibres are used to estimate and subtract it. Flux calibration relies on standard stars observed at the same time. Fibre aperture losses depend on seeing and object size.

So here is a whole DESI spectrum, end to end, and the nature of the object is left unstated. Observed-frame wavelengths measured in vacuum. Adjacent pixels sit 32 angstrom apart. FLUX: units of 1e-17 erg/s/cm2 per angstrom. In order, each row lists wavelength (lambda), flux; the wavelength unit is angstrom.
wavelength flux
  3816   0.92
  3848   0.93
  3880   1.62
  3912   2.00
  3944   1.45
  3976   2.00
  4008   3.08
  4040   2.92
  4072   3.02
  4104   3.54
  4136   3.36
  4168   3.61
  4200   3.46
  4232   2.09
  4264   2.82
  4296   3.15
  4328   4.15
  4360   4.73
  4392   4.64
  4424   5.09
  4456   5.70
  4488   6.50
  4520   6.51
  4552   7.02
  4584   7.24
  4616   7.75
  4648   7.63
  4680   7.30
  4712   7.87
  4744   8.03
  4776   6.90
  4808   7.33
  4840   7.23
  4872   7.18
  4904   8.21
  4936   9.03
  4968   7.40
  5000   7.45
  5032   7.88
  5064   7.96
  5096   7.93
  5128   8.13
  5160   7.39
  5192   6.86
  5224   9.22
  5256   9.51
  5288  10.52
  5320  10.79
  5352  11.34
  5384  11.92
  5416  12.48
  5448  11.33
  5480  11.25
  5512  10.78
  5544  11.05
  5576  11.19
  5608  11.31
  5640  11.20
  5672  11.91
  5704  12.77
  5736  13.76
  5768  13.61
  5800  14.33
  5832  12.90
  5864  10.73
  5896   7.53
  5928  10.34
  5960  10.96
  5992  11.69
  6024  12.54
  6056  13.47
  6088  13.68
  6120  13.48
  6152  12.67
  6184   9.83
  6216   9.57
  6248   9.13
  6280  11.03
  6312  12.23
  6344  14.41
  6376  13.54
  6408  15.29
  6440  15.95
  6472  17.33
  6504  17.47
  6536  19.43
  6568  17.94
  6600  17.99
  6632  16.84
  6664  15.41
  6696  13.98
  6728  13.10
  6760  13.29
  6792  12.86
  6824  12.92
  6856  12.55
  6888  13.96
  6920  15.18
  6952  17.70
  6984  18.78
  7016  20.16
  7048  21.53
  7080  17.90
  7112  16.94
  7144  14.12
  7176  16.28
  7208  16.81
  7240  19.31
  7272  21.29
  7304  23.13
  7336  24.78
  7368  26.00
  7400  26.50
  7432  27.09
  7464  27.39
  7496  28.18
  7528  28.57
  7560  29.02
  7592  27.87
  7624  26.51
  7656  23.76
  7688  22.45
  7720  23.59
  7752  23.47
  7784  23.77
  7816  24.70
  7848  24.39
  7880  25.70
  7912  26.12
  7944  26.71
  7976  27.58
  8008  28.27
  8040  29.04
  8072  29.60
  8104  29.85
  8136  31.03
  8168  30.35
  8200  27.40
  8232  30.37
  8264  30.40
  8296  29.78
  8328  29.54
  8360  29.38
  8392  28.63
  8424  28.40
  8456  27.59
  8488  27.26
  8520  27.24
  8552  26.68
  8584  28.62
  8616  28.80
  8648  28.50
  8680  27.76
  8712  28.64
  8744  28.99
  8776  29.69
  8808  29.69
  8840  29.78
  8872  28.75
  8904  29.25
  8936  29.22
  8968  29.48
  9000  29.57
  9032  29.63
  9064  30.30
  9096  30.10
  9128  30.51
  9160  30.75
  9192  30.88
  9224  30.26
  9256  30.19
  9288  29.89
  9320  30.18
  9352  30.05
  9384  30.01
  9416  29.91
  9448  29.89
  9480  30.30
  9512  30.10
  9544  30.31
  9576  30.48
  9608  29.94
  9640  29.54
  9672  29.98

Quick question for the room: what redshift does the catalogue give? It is 0.000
